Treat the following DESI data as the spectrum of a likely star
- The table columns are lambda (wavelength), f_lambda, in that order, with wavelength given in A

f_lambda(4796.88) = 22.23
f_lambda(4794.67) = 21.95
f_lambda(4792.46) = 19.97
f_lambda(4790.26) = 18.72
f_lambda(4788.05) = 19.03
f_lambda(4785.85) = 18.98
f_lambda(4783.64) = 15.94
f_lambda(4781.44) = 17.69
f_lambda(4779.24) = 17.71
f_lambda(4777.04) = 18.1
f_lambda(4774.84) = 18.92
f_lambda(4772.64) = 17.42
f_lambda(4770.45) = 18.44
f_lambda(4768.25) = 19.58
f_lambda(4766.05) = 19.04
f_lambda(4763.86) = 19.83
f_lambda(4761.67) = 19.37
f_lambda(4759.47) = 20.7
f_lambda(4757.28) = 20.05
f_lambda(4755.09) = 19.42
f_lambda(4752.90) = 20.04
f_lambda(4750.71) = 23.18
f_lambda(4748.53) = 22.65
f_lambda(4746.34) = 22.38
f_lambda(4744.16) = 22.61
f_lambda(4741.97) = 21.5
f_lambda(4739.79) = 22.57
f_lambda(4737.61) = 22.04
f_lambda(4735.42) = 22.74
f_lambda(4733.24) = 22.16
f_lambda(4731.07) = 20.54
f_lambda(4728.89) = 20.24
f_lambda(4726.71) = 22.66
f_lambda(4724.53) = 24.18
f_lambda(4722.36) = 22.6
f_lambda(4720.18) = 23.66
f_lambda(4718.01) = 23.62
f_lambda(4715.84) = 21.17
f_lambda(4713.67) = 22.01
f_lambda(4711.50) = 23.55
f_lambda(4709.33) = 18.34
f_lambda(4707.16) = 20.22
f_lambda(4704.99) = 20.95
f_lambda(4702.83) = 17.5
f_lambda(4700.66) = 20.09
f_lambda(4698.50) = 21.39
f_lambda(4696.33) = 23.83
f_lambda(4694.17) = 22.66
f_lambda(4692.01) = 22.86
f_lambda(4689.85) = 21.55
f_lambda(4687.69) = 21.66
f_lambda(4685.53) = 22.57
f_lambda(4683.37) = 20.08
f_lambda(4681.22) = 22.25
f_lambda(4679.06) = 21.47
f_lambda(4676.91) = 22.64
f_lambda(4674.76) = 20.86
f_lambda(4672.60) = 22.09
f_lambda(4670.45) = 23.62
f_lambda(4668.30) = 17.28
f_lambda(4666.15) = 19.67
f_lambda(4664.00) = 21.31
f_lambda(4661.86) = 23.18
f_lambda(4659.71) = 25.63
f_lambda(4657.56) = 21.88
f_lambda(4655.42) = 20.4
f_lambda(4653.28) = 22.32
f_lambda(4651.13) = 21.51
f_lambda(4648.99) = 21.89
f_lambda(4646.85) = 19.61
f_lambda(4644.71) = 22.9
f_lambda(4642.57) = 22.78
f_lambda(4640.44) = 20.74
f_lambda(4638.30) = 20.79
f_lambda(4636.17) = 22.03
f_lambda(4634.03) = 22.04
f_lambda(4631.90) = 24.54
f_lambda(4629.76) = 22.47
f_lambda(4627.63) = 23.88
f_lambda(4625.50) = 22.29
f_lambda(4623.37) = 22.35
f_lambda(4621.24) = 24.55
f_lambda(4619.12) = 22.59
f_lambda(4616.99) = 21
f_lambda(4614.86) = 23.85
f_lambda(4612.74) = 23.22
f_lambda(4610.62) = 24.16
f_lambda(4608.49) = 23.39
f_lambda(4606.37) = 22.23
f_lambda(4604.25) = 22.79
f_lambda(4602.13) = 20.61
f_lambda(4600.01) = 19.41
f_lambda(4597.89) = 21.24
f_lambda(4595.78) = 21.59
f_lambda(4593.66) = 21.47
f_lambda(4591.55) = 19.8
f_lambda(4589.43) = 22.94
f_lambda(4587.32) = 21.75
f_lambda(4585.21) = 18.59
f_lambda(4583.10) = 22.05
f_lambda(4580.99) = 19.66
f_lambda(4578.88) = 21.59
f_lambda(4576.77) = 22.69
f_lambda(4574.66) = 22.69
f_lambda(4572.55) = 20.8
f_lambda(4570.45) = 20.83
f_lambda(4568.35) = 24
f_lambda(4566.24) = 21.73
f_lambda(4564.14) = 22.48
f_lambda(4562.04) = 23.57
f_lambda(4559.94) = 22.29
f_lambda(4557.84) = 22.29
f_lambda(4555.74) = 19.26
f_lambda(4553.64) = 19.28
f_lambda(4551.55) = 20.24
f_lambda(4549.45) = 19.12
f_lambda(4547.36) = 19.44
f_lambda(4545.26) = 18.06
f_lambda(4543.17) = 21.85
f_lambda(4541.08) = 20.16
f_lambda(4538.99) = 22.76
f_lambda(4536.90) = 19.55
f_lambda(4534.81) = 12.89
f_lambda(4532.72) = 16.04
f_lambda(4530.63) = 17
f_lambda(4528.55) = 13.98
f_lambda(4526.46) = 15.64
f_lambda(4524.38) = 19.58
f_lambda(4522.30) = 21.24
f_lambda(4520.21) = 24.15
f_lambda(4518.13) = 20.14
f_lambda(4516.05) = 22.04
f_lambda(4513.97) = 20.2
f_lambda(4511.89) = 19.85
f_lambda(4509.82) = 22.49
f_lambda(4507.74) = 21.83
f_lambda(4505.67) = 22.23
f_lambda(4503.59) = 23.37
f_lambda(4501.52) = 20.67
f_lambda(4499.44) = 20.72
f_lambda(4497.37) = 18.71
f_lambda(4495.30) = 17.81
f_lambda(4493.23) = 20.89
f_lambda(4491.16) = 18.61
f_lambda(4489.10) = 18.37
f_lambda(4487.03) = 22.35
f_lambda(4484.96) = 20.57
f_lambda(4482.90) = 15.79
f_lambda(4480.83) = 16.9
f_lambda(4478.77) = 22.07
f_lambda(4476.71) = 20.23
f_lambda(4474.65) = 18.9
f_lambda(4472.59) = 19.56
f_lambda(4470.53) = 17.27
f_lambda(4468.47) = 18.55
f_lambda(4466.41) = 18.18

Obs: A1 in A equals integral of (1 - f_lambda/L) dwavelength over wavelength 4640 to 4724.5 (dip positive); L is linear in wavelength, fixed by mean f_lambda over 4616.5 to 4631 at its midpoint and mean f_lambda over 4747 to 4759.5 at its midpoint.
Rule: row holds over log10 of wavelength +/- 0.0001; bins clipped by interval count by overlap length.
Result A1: 1.3 A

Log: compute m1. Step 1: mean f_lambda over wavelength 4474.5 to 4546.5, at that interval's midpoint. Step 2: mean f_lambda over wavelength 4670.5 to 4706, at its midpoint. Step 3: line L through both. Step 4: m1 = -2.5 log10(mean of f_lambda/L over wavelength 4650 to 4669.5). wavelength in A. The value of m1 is -0.01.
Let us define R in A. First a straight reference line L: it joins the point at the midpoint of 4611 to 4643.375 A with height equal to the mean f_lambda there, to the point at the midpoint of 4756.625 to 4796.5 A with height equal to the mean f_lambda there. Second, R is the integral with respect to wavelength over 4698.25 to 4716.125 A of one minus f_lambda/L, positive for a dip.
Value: 0.2 A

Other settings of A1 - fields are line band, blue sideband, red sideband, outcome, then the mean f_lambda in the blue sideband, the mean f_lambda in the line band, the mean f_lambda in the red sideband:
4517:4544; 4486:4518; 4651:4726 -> 2.6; 20.7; 18.8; 21.7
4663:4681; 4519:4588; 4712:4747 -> 0.4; 20.2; 21.2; 22.3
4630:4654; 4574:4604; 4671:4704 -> -0.6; 21.2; 21.9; 21.6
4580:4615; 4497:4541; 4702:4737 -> -1.9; 19.8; 21.6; 21.7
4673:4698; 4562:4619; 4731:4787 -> -1.4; 21.8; 22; 20.1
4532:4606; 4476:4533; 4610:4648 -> 1.6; 19.8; 20.8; 22.5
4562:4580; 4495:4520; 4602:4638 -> -0.1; 21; 22.2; 22.8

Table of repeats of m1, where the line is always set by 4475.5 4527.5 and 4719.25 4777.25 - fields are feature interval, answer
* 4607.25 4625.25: -0.12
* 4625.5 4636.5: -0.12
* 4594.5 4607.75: -0.04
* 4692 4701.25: -0.07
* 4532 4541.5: 0.12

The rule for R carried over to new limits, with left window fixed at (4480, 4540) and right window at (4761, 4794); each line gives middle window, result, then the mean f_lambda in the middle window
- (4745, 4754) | -1.6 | 22.1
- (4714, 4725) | -2.4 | 22.9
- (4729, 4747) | -3.1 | 22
